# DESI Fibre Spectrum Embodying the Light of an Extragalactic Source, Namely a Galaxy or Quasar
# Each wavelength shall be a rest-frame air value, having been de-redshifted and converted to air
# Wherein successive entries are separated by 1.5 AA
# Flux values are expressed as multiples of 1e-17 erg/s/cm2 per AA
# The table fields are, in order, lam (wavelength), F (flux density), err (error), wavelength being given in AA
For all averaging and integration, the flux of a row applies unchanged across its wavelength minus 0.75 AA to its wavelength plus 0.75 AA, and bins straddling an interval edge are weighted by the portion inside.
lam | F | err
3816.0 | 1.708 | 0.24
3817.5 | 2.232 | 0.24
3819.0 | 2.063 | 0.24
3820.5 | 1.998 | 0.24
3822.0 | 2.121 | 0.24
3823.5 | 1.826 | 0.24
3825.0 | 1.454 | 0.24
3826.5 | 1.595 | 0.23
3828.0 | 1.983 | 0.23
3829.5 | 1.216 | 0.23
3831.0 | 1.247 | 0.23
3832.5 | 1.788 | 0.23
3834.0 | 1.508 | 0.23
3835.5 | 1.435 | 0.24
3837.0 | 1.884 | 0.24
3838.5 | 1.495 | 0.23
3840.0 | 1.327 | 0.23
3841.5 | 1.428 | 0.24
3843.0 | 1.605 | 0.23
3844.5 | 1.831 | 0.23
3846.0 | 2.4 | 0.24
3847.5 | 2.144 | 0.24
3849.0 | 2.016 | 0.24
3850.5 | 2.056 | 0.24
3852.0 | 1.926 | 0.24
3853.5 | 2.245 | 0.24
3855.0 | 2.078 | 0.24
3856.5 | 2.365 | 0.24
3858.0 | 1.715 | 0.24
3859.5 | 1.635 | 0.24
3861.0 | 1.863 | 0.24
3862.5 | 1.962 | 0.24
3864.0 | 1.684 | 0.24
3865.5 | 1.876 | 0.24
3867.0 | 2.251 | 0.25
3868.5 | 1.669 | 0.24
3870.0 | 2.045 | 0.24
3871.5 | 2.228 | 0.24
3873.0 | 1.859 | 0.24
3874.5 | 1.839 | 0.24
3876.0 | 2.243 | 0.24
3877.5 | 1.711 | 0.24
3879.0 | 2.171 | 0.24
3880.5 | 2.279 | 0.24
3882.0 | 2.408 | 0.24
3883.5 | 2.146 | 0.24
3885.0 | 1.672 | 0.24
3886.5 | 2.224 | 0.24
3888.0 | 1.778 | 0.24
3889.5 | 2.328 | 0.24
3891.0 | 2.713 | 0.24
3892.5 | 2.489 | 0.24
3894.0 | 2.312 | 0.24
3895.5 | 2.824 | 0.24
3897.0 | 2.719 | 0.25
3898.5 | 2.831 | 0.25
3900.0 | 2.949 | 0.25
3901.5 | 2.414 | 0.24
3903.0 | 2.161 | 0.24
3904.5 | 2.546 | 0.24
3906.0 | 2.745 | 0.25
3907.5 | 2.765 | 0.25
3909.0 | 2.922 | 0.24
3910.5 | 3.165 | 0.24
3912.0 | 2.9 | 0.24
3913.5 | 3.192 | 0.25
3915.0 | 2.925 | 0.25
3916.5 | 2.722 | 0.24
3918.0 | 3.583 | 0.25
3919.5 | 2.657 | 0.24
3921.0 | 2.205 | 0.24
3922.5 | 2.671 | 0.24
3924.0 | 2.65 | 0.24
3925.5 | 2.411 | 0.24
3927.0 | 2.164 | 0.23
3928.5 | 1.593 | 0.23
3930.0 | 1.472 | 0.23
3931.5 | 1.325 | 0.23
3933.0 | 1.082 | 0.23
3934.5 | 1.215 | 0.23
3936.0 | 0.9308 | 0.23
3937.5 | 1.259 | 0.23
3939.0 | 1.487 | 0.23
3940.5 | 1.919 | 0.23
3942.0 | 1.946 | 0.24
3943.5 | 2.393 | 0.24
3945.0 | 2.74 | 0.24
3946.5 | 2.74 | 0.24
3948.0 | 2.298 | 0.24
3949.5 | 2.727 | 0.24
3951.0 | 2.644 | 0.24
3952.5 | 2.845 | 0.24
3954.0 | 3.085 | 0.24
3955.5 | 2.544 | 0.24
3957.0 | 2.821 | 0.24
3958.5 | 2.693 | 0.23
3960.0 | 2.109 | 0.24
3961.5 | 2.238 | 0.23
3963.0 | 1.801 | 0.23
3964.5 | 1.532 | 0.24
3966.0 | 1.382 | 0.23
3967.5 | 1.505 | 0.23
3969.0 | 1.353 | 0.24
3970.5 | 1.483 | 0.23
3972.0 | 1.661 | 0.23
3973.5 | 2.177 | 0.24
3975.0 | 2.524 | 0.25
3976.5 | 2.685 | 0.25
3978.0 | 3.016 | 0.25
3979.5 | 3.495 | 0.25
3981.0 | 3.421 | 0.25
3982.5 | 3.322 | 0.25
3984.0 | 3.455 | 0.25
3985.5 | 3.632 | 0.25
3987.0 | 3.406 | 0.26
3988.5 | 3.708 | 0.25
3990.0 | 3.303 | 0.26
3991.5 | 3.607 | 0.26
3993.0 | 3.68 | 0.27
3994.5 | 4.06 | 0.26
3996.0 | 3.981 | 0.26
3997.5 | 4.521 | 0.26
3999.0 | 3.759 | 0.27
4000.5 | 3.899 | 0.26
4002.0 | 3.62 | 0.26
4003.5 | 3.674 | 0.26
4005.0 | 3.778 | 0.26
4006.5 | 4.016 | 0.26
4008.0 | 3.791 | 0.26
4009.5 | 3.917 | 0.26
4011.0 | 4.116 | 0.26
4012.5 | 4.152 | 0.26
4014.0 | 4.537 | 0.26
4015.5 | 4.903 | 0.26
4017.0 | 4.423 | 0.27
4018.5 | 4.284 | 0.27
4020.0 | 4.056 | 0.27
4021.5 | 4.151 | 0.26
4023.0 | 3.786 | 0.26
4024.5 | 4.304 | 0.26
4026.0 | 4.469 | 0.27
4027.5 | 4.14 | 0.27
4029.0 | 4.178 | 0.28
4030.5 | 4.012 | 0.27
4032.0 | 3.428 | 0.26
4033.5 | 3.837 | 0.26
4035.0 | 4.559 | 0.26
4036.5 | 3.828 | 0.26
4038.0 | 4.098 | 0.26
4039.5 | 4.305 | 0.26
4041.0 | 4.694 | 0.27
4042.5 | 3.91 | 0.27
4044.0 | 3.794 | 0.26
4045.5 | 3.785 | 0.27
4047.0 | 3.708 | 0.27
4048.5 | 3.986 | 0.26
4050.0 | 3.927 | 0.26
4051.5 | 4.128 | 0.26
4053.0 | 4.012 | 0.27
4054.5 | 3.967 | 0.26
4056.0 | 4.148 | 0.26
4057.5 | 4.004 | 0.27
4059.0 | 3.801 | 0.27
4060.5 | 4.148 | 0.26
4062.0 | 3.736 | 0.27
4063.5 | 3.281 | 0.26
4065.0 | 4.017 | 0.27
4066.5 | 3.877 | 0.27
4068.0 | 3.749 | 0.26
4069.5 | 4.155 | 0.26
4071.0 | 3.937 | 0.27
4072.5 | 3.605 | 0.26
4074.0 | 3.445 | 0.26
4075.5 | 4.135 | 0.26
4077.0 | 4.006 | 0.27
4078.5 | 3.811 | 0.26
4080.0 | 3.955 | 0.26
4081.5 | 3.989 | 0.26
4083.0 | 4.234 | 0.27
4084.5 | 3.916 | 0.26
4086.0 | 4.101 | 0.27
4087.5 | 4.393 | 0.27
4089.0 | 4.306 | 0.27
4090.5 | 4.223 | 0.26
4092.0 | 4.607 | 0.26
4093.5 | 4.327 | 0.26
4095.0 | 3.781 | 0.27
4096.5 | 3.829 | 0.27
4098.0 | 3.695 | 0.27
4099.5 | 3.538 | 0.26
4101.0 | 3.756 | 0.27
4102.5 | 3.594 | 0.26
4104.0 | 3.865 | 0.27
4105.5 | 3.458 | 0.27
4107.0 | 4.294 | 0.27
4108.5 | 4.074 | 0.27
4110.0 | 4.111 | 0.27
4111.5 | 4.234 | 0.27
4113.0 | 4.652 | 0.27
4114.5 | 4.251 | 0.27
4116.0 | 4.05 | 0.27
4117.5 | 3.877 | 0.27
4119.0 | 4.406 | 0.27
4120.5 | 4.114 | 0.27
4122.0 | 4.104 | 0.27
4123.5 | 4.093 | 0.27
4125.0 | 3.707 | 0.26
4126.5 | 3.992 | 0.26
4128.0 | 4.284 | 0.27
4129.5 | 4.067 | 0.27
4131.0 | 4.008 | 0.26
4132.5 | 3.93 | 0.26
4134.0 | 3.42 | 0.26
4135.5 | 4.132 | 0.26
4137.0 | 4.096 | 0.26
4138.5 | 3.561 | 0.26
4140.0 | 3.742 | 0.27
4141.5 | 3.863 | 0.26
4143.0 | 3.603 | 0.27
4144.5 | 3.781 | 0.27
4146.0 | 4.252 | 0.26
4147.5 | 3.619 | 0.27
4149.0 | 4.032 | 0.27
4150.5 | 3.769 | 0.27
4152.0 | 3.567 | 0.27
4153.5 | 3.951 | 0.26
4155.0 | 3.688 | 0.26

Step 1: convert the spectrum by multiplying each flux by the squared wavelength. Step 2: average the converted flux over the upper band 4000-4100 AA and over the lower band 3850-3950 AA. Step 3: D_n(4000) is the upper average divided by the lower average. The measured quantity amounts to 1.9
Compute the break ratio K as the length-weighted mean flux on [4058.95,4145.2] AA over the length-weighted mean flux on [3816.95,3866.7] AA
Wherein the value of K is 2.18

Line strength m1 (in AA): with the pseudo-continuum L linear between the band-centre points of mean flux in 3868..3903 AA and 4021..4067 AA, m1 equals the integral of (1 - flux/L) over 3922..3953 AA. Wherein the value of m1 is 9.0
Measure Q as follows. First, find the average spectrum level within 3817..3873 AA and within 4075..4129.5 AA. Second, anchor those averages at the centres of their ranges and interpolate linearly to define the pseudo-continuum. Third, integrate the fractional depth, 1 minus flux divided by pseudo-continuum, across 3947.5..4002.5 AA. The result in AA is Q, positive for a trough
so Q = 2.1 AA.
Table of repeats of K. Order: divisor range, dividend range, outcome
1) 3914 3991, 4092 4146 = 1.67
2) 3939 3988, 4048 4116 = 1.61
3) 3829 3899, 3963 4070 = 1.83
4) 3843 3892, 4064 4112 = 1.95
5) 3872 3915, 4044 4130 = 1.63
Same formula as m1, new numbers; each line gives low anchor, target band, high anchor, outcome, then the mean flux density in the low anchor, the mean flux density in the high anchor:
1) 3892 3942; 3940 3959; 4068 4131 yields 0.44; 2.33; 4.02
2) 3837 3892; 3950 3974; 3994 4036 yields 8.64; 1.98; 4.08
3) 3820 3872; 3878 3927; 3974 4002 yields -1.32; 1.82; 3.52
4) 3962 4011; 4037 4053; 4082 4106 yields -1.99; 3.11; 3.98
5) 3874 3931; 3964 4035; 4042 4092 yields -2.94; 2.46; 3.96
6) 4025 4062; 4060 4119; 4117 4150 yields 0.07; 4.03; 3.94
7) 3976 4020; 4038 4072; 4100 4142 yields -0.58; 3.81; 3.99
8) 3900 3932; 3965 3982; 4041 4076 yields 4.69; 2.55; 3.9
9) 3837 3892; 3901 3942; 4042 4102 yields 3.83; 1.98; 3.94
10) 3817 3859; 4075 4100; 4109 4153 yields -2.73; 1.82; 3.98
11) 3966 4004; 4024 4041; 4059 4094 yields -2.65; 3.12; 3.99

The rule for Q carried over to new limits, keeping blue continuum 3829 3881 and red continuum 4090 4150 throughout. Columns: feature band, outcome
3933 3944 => 4.3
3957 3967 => 2.6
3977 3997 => -4.3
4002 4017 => -4.8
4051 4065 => -1.8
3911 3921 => -2.5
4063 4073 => -0.7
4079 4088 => -1.0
